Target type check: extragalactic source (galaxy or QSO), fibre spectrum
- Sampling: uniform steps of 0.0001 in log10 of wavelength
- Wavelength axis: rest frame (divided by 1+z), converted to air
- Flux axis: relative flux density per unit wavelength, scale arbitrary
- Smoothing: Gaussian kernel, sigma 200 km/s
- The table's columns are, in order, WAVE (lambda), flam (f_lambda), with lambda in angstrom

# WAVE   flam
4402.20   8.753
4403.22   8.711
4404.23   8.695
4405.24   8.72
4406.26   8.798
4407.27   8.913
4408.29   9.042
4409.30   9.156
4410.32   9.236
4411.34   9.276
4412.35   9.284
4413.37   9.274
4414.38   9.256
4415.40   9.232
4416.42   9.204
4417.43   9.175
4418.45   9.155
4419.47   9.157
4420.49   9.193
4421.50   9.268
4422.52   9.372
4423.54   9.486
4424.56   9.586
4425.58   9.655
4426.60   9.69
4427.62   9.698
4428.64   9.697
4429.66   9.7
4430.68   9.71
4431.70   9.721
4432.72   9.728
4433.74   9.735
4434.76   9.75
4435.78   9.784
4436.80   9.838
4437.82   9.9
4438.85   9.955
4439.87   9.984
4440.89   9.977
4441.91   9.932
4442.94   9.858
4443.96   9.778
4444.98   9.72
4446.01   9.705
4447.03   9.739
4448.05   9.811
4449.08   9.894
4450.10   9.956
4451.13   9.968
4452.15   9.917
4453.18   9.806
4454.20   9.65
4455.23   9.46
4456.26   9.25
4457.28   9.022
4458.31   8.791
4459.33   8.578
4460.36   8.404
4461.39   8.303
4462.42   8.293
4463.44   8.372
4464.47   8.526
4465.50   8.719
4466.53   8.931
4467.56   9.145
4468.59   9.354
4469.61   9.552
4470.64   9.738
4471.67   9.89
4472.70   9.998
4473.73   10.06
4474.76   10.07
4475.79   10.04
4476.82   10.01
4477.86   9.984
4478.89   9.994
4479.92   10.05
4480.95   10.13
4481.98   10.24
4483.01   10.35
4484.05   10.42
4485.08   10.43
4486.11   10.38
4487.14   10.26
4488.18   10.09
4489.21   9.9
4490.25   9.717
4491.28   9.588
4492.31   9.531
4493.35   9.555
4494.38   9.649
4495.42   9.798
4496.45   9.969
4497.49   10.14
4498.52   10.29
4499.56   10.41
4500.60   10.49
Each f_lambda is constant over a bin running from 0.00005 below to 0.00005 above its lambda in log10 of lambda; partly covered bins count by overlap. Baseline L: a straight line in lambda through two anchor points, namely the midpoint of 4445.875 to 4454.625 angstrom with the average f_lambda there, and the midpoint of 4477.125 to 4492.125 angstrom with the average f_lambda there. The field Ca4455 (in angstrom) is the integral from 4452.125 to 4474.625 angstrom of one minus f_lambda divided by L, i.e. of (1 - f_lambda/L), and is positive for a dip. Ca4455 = 1.74 angstrom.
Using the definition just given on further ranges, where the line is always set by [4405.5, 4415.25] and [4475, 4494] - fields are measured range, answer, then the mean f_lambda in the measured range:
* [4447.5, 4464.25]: 0.8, 9.21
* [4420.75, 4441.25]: -0.7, 9.71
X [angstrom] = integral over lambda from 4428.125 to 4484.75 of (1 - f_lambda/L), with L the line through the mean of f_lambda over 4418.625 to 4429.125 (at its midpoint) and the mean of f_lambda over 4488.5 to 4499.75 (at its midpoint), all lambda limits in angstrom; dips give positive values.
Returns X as 0.16 angstrom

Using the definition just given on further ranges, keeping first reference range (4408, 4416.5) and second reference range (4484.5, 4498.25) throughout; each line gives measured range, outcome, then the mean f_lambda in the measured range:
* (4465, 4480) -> 0.1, 9.69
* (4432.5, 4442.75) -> -0.4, 9.86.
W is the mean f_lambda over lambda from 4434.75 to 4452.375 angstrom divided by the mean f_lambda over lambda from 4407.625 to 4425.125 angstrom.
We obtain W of 1.07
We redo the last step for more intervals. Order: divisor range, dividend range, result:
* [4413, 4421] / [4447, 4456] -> 1.06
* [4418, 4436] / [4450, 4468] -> 0.95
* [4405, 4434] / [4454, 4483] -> 1.00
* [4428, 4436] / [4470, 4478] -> 1.02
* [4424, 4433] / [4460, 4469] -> 0.89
